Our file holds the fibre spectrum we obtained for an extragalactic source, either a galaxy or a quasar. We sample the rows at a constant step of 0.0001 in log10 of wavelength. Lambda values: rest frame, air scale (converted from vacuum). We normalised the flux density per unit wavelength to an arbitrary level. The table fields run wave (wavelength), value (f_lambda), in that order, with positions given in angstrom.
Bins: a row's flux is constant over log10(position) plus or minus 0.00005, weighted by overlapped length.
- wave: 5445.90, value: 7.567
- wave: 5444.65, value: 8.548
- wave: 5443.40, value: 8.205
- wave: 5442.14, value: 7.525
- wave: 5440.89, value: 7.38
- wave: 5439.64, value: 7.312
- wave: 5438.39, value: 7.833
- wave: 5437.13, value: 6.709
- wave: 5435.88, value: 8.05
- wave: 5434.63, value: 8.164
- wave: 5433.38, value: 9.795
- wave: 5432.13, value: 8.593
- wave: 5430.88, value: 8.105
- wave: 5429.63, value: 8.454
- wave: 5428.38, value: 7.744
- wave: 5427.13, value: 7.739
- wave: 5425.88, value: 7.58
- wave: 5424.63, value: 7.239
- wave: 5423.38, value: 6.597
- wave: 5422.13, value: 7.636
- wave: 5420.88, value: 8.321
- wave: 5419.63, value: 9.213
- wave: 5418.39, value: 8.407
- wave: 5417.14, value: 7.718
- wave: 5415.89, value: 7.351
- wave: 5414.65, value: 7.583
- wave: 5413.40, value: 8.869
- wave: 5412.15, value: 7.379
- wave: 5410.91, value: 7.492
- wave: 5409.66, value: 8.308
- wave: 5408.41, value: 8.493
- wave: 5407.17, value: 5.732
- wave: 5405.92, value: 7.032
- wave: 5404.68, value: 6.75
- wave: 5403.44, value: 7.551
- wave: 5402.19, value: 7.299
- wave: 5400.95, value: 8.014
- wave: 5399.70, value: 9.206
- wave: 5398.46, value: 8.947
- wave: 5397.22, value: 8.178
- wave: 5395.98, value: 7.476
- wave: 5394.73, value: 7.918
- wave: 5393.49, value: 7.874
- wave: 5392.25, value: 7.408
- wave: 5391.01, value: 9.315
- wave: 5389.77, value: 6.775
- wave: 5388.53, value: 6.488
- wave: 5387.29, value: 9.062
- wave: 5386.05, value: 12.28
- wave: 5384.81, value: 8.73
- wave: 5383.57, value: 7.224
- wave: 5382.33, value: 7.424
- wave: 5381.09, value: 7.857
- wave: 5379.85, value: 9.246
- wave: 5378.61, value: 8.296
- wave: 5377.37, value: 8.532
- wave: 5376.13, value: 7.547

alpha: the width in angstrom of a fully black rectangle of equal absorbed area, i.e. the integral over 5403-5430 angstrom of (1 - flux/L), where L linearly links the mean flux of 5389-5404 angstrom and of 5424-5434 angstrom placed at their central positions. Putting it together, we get 1.4 angstrom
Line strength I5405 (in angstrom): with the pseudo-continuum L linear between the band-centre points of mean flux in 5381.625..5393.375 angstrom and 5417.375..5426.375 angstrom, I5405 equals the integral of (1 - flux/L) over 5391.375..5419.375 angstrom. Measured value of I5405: 0.88 angstrom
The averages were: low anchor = 8.28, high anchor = 7.85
